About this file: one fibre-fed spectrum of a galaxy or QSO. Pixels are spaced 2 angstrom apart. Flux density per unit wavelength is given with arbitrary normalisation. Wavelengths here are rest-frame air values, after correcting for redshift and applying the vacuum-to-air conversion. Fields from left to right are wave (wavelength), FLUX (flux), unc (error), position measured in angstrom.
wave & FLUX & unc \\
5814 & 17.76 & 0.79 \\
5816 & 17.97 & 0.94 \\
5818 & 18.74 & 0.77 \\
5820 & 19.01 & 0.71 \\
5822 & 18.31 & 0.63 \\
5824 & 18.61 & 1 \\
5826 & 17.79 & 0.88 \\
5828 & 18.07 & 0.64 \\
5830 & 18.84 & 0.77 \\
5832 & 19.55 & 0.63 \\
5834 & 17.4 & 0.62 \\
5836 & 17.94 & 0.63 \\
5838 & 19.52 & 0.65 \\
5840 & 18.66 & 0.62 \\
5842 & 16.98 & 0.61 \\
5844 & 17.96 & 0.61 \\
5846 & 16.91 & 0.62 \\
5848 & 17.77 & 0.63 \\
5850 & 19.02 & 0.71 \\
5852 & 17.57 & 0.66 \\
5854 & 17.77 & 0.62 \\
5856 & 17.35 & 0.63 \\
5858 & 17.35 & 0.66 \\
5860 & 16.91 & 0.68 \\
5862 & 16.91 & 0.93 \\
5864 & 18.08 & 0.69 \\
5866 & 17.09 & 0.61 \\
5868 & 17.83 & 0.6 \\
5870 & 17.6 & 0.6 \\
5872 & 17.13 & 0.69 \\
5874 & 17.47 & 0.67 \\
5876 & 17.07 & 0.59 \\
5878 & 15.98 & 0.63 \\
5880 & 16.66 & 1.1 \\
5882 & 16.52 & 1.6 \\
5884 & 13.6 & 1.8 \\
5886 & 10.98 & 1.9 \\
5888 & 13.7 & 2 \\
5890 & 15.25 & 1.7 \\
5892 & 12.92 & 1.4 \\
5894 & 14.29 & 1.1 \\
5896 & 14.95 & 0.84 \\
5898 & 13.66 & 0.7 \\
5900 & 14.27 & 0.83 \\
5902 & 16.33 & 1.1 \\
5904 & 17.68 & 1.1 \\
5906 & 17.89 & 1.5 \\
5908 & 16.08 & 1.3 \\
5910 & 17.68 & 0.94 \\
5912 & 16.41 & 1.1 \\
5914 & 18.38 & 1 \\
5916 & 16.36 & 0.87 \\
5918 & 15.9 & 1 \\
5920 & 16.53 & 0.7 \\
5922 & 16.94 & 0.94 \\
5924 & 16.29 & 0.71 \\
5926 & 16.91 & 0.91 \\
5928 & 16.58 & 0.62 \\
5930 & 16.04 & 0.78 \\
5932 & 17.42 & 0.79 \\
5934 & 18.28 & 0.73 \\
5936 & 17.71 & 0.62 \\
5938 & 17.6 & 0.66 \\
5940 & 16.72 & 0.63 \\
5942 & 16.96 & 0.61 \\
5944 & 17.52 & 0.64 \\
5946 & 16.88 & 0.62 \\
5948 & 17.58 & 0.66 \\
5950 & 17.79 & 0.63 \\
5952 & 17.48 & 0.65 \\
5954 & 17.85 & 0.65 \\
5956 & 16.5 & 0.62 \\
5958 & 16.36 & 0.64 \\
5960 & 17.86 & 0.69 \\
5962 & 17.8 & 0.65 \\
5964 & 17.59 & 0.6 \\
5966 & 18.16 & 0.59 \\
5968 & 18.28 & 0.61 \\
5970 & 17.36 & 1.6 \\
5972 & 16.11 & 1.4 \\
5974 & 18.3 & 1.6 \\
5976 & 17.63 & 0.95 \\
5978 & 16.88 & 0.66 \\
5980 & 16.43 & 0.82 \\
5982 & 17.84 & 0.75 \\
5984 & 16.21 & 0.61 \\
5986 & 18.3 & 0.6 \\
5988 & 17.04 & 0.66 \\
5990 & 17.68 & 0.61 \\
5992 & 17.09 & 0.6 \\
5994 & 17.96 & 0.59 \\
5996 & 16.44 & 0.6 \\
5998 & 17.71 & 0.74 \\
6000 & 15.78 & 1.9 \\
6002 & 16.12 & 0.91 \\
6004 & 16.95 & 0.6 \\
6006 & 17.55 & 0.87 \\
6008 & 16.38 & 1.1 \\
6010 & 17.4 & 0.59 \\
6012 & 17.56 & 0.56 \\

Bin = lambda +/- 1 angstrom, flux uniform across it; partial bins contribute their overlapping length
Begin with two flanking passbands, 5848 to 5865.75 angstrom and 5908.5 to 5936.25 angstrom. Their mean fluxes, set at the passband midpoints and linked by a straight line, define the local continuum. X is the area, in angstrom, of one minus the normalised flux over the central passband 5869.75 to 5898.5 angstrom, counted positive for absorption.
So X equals 3.6 angstrom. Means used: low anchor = 17.6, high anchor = 16.9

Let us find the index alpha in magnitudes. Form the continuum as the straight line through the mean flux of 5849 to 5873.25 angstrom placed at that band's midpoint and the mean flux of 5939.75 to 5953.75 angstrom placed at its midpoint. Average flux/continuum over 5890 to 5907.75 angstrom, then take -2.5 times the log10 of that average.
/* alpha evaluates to 0.14 mag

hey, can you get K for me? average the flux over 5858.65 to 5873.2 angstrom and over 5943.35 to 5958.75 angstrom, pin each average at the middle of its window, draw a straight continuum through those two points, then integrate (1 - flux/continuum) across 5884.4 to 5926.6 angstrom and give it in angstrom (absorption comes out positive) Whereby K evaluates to 4.1 angstrom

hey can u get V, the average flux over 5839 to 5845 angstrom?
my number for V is 17.9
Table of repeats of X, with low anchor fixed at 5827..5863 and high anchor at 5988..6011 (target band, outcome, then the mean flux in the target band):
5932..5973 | -0.3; 17.4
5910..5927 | 0.7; 16.8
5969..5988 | -0.1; 17.2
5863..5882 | 0.6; 17.2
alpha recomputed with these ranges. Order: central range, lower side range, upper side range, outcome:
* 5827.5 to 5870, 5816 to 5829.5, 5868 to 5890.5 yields -0.04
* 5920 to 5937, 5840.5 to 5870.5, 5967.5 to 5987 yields 0.03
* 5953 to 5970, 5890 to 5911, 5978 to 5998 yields -0.05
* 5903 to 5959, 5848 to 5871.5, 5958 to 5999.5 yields 0.02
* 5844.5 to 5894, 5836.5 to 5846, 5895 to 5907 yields 0.04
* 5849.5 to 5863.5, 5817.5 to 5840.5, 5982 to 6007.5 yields 0.05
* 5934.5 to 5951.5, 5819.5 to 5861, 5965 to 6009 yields 0.00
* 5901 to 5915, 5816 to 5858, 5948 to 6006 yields 0.03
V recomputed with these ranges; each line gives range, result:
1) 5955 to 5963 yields 17.1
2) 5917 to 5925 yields 16.4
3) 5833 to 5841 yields 18.4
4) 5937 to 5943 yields 17.1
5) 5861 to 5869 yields 17.5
